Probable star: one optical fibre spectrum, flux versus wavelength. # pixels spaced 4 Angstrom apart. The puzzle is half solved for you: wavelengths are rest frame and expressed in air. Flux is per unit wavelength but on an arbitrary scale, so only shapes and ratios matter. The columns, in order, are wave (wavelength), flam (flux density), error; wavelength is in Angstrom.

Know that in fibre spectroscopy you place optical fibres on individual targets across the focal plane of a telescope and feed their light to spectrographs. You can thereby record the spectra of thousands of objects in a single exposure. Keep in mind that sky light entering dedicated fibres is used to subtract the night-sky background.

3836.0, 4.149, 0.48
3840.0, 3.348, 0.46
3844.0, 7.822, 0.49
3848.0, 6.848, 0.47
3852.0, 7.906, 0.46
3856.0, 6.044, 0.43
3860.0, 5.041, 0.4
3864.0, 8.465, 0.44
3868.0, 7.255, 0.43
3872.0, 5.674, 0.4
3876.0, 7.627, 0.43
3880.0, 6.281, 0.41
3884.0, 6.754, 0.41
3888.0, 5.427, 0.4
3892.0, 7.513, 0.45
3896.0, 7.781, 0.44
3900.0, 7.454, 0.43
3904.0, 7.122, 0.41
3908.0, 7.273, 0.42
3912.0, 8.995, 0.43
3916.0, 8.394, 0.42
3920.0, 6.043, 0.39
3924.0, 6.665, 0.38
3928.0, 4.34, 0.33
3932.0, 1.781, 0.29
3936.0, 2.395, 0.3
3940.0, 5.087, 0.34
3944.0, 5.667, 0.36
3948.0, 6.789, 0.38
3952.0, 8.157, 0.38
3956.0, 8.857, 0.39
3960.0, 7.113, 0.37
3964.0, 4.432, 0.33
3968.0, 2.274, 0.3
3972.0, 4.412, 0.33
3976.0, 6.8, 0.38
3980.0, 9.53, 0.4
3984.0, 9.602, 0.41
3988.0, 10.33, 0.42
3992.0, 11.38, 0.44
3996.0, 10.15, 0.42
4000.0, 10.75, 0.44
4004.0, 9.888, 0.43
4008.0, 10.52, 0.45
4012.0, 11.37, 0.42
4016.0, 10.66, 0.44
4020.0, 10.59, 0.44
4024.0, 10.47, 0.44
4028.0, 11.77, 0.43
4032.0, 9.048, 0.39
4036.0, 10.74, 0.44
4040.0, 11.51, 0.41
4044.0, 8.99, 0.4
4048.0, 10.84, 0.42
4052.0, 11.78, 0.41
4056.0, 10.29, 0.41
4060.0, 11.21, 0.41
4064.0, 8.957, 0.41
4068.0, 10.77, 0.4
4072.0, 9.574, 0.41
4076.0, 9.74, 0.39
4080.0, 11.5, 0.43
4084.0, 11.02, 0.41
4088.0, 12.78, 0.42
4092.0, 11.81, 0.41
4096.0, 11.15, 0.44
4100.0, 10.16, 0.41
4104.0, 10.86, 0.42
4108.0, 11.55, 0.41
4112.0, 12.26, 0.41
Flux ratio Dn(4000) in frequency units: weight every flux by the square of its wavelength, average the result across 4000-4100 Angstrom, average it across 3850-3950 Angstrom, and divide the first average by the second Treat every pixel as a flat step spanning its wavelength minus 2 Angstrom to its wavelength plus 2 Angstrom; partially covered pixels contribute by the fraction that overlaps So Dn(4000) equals 1.81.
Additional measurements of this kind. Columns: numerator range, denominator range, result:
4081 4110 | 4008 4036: 1.10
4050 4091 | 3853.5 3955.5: 1.82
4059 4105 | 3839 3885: 1.81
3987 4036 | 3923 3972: 2.09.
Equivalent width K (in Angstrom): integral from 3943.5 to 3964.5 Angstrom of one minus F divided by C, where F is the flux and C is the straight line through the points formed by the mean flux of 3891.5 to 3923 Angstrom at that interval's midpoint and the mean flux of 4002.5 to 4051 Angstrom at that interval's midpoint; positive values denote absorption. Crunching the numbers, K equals 3.9 Angstrom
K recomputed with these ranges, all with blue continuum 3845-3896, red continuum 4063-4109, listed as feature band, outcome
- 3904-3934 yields 5.4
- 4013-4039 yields -2.4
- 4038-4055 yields -1.1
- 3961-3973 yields 6.5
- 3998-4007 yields -1.0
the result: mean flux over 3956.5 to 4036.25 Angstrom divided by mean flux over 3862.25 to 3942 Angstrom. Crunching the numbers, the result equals 1.41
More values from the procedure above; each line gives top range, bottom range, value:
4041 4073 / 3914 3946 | 2.05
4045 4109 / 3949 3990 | 1.52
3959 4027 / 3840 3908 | 1.30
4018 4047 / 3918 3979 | 1.92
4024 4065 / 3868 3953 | 1.66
